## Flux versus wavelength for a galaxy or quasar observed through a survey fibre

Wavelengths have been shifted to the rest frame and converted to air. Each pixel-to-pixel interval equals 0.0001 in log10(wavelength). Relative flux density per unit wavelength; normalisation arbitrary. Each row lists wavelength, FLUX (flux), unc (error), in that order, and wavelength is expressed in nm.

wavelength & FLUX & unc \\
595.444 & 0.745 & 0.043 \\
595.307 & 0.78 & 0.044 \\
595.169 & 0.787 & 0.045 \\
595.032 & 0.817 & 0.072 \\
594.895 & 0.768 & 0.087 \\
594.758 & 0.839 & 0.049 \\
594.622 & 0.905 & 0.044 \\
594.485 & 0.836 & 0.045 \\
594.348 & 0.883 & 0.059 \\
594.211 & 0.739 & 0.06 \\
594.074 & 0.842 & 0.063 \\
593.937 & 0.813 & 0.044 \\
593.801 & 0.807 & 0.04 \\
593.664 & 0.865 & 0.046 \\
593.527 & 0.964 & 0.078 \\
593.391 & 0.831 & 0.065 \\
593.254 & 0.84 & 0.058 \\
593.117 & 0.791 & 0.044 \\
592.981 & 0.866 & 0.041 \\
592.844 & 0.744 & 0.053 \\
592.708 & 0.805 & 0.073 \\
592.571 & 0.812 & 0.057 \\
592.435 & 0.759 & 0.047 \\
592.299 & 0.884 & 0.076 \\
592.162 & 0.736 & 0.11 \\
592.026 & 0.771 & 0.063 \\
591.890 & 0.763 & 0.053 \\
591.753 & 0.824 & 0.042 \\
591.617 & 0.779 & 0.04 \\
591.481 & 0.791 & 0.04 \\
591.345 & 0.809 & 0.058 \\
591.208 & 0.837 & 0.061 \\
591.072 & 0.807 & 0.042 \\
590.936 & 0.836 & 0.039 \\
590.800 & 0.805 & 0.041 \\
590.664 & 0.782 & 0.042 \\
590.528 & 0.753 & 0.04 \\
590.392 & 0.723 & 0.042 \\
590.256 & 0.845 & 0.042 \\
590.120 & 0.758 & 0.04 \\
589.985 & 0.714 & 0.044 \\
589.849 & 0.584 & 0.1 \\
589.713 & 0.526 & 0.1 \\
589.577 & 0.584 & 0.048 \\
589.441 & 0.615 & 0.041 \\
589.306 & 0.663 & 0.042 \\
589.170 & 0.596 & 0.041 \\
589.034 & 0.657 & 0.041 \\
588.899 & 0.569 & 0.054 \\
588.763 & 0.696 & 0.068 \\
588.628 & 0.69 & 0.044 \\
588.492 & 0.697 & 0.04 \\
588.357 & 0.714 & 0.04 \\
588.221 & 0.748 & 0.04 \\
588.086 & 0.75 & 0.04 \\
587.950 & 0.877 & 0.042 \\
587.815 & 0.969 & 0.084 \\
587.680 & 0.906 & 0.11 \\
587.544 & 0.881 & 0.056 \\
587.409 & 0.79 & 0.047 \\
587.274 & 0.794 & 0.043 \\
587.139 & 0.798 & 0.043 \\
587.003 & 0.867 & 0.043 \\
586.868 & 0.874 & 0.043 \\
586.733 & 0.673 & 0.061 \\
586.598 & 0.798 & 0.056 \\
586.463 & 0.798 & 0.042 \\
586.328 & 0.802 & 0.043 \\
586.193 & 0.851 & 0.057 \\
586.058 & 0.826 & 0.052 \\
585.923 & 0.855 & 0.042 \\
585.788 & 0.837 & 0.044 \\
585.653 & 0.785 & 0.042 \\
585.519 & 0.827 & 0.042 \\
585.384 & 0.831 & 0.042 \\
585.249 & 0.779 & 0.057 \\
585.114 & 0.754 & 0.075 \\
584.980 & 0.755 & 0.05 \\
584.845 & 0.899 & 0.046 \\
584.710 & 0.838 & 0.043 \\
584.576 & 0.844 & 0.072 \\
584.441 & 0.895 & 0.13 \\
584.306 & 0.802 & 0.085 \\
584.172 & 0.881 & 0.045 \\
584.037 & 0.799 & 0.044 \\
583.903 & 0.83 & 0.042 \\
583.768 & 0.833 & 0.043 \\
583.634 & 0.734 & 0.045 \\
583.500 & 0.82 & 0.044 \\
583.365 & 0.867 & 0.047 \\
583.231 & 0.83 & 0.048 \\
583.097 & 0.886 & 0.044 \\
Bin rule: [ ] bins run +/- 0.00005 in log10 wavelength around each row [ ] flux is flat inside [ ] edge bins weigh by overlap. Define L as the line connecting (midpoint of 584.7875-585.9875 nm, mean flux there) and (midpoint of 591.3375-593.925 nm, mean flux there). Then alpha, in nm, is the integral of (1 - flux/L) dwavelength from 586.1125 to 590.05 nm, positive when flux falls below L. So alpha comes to 0.349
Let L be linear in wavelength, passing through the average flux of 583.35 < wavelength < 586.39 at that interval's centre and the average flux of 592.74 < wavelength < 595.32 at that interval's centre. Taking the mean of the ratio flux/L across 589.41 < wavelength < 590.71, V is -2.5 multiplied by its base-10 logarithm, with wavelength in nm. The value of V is 0.20 mag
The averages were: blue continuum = 0.823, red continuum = 0.828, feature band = 0.689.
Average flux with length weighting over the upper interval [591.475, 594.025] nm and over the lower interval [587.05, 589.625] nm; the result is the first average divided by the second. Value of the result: 1.1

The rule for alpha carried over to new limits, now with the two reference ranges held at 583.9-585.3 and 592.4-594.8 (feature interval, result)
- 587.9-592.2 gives 0.53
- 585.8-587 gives 0.02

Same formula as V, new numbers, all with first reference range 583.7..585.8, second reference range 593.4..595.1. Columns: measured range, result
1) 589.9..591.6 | 0.06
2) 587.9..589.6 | 0.21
